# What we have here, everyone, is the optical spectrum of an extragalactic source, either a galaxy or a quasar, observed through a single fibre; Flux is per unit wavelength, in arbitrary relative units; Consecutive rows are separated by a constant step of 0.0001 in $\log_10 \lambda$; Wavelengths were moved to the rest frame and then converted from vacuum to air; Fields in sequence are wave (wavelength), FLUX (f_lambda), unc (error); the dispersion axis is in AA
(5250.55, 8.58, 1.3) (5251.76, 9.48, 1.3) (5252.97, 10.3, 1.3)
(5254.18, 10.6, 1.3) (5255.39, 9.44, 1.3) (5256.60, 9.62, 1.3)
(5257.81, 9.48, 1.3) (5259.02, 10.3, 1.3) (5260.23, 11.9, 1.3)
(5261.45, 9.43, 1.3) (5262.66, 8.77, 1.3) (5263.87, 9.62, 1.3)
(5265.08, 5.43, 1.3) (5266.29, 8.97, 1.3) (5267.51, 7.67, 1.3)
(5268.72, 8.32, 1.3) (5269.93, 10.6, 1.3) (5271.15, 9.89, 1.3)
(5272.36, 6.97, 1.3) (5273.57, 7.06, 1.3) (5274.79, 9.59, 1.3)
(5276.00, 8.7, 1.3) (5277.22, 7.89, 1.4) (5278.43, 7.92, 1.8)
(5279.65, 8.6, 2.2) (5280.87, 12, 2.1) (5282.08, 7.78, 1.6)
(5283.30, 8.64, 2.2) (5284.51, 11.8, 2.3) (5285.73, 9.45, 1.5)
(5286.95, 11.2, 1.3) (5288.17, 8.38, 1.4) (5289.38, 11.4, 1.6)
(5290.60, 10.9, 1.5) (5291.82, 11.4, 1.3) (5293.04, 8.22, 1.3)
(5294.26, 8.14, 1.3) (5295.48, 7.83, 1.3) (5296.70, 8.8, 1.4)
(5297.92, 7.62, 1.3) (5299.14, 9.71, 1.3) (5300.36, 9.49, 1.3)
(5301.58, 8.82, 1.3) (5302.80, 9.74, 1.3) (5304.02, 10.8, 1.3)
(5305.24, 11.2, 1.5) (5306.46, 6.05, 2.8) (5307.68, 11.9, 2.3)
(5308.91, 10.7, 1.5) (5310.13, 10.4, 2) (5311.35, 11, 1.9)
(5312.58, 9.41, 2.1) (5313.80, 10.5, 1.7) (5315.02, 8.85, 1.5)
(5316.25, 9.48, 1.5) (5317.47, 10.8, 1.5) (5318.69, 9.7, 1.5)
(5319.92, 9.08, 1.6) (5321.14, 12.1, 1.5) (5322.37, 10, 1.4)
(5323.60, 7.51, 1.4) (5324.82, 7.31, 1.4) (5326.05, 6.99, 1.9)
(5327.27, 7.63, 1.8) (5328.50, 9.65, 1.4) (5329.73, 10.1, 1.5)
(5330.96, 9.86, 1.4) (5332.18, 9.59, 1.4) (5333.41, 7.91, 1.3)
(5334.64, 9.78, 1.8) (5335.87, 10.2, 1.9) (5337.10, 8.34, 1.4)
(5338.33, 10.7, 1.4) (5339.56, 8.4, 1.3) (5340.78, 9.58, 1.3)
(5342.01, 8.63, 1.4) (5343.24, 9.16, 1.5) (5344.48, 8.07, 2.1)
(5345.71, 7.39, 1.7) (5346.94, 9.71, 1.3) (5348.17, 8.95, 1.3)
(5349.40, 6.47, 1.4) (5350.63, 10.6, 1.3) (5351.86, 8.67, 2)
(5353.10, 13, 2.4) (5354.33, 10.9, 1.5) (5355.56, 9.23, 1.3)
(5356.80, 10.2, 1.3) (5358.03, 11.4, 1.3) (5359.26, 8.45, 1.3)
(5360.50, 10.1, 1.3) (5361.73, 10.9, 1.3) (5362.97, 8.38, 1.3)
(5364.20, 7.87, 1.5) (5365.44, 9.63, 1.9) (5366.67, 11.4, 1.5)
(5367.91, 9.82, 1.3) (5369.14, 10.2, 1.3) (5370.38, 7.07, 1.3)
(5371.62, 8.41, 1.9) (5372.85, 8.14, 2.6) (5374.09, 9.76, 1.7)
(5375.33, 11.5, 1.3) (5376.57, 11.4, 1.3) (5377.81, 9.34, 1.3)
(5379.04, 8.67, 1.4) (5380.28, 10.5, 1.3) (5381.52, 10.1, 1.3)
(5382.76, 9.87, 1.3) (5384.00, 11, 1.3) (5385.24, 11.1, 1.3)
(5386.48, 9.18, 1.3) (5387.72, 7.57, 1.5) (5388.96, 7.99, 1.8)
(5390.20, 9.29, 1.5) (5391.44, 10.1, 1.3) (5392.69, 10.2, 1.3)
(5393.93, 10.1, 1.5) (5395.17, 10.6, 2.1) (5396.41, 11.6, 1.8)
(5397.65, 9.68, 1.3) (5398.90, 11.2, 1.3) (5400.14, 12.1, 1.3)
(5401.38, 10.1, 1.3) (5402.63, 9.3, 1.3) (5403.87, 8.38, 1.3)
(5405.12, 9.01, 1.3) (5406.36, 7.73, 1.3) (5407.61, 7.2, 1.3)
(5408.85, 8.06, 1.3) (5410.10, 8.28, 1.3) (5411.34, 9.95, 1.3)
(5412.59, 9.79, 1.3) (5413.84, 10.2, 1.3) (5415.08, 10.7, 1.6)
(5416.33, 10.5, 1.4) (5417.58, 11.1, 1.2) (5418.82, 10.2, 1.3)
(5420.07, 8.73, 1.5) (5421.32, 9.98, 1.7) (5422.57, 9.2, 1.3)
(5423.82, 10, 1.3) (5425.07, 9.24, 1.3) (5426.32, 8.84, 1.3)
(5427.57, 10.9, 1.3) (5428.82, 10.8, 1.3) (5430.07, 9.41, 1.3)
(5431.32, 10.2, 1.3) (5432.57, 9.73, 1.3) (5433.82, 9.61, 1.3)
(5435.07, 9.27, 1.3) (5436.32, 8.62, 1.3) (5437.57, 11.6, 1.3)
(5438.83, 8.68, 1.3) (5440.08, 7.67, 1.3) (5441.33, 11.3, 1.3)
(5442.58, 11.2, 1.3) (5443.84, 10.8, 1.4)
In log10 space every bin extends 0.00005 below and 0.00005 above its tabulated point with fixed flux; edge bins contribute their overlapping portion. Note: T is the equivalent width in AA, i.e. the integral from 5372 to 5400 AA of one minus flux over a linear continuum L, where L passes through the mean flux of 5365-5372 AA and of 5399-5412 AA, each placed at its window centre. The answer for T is -2.1 AA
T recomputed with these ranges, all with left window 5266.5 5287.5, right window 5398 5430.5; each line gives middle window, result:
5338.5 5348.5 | 0.56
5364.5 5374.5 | 0.22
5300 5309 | -0.61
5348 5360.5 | -0.59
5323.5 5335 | 0.77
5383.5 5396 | -0.25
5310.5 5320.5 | -0.70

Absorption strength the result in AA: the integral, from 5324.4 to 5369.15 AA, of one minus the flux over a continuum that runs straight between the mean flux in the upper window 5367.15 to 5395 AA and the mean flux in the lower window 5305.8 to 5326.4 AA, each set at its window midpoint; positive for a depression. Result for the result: 1.2 AA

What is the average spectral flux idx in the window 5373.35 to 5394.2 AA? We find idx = 9.85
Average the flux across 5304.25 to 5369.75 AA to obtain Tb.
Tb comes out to 9.51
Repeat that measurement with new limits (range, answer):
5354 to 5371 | 9.66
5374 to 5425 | 9.78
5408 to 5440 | 9.69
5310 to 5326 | 9.59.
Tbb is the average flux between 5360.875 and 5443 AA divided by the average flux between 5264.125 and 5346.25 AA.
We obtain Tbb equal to 1.05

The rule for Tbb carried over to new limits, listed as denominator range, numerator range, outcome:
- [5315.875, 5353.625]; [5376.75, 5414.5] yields 1.05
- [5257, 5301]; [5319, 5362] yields 1.02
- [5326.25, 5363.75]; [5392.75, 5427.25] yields 1.04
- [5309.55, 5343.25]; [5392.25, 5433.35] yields 1.04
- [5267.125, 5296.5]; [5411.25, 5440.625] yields 1.07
